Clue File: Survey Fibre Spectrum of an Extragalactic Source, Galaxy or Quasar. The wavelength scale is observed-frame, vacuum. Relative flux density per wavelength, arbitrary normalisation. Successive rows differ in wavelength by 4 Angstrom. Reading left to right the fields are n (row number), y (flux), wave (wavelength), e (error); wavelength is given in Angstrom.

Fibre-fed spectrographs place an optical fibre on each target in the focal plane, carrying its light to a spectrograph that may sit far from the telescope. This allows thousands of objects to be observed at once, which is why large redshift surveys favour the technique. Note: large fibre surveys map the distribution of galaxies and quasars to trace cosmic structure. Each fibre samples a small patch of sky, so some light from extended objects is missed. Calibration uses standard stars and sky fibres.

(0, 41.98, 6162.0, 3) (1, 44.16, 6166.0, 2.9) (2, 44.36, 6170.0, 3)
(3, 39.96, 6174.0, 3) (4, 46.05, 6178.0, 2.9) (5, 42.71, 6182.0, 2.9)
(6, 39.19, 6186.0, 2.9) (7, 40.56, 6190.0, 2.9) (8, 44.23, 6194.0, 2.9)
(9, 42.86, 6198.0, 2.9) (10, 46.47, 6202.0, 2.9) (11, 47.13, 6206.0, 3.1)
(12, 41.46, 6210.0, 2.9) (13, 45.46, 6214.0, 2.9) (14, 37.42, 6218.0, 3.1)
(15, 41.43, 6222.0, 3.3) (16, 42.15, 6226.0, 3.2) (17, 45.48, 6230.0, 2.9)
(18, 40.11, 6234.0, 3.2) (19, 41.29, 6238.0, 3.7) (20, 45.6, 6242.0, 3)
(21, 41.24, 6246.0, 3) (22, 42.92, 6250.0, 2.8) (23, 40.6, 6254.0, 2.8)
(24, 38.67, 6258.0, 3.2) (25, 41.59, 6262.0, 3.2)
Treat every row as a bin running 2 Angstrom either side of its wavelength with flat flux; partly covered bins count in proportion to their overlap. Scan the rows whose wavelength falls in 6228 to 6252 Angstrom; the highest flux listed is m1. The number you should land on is 45.6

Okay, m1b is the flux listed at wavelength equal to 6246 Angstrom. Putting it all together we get 41.24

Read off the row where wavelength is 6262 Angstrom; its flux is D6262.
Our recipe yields 41.59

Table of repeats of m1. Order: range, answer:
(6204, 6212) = 47.13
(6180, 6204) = 46.47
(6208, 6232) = 45.48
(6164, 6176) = 44.36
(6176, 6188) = 46.05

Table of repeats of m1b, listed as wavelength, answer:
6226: 42.15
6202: 46.47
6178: 46.05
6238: 41.29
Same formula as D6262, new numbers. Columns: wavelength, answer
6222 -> 41.43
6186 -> 39.19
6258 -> 38.67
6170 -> 44.36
